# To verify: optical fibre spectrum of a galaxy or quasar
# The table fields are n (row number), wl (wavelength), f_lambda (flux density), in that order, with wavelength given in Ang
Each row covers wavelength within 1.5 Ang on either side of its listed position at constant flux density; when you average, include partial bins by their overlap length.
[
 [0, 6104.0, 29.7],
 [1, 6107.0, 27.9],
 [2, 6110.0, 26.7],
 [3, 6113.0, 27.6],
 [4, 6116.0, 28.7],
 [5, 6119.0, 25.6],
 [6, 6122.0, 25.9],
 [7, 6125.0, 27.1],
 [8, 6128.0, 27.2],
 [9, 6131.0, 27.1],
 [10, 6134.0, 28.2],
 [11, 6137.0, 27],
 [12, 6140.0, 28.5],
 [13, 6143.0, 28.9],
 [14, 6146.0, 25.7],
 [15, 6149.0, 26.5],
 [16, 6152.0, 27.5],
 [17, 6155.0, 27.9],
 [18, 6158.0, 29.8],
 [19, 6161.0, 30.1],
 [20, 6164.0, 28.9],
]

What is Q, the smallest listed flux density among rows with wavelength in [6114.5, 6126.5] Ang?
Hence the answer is 25.6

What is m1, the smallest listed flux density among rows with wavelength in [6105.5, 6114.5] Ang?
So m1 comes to 26.7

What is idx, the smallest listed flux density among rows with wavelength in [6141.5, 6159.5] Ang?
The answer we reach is 25.7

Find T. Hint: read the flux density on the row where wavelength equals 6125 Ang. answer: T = 27.1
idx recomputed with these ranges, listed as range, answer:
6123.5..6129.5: 27.1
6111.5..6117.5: 27.6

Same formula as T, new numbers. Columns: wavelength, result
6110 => 26.7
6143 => 28.9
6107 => 27.9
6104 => 29.7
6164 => 28.9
